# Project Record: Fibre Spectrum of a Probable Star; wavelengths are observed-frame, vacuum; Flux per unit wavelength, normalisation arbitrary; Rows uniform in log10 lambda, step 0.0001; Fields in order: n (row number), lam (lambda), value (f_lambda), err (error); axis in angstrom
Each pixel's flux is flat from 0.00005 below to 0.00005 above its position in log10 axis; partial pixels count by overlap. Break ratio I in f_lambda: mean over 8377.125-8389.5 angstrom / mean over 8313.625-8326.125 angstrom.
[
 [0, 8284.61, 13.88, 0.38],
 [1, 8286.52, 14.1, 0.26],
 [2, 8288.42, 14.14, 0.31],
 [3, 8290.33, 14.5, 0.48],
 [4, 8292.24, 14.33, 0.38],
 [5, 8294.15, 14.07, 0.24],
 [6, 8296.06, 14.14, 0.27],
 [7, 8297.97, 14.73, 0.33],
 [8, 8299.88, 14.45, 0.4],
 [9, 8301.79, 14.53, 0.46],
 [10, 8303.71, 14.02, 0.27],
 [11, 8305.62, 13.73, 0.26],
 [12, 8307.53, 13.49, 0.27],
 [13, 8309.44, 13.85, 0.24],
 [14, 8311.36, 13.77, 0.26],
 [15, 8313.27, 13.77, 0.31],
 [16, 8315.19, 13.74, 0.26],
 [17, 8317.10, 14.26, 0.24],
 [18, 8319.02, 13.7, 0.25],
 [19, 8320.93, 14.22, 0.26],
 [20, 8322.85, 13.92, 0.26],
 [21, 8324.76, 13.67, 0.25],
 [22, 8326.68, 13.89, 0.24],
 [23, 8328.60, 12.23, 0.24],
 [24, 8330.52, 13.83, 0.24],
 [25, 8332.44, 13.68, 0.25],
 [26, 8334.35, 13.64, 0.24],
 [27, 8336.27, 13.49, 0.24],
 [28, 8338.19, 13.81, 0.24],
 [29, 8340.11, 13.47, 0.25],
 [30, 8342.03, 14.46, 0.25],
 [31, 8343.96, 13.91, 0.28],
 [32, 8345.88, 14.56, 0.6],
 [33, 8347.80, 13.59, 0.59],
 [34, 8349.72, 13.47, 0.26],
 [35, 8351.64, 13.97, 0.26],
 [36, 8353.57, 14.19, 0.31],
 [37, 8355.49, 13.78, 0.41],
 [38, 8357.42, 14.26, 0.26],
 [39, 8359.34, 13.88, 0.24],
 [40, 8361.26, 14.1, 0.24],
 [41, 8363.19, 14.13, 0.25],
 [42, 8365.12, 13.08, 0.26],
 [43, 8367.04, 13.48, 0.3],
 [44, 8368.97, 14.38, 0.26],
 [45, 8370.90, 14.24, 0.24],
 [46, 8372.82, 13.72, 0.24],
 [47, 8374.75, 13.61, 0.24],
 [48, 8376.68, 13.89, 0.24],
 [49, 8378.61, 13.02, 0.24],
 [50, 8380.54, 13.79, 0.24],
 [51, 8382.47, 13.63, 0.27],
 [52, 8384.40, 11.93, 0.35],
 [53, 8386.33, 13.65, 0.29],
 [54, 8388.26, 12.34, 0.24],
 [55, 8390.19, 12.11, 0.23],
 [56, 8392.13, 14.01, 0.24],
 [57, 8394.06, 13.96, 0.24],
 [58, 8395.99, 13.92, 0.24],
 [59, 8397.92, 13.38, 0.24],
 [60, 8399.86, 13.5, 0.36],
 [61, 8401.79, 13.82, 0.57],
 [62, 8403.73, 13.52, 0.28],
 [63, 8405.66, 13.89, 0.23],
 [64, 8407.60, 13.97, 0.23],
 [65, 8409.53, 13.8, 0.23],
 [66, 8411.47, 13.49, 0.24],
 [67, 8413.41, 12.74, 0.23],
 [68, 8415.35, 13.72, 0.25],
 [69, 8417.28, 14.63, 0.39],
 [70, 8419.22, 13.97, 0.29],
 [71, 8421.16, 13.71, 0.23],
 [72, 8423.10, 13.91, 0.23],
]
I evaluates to 0.9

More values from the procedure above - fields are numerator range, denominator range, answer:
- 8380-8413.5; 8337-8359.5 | 0.96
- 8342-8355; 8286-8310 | 0.99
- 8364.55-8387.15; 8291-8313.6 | 0.96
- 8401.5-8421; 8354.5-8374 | 0.99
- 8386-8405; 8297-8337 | 0.97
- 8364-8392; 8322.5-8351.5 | 0.97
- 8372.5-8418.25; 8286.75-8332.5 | 0.97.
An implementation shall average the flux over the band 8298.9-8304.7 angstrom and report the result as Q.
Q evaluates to 14.3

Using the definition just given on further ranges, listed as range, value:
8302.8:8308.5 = 13.8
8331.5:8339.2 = 13.7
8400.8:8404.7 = 13.7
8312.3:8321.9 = 13.9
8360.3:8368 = 13.7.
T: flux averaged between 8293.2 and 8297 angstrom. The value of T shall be 14.1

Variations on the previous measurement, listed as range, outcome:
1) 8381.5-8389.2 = 12.9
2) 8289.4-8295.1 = 14.3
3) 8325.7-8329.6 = 13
